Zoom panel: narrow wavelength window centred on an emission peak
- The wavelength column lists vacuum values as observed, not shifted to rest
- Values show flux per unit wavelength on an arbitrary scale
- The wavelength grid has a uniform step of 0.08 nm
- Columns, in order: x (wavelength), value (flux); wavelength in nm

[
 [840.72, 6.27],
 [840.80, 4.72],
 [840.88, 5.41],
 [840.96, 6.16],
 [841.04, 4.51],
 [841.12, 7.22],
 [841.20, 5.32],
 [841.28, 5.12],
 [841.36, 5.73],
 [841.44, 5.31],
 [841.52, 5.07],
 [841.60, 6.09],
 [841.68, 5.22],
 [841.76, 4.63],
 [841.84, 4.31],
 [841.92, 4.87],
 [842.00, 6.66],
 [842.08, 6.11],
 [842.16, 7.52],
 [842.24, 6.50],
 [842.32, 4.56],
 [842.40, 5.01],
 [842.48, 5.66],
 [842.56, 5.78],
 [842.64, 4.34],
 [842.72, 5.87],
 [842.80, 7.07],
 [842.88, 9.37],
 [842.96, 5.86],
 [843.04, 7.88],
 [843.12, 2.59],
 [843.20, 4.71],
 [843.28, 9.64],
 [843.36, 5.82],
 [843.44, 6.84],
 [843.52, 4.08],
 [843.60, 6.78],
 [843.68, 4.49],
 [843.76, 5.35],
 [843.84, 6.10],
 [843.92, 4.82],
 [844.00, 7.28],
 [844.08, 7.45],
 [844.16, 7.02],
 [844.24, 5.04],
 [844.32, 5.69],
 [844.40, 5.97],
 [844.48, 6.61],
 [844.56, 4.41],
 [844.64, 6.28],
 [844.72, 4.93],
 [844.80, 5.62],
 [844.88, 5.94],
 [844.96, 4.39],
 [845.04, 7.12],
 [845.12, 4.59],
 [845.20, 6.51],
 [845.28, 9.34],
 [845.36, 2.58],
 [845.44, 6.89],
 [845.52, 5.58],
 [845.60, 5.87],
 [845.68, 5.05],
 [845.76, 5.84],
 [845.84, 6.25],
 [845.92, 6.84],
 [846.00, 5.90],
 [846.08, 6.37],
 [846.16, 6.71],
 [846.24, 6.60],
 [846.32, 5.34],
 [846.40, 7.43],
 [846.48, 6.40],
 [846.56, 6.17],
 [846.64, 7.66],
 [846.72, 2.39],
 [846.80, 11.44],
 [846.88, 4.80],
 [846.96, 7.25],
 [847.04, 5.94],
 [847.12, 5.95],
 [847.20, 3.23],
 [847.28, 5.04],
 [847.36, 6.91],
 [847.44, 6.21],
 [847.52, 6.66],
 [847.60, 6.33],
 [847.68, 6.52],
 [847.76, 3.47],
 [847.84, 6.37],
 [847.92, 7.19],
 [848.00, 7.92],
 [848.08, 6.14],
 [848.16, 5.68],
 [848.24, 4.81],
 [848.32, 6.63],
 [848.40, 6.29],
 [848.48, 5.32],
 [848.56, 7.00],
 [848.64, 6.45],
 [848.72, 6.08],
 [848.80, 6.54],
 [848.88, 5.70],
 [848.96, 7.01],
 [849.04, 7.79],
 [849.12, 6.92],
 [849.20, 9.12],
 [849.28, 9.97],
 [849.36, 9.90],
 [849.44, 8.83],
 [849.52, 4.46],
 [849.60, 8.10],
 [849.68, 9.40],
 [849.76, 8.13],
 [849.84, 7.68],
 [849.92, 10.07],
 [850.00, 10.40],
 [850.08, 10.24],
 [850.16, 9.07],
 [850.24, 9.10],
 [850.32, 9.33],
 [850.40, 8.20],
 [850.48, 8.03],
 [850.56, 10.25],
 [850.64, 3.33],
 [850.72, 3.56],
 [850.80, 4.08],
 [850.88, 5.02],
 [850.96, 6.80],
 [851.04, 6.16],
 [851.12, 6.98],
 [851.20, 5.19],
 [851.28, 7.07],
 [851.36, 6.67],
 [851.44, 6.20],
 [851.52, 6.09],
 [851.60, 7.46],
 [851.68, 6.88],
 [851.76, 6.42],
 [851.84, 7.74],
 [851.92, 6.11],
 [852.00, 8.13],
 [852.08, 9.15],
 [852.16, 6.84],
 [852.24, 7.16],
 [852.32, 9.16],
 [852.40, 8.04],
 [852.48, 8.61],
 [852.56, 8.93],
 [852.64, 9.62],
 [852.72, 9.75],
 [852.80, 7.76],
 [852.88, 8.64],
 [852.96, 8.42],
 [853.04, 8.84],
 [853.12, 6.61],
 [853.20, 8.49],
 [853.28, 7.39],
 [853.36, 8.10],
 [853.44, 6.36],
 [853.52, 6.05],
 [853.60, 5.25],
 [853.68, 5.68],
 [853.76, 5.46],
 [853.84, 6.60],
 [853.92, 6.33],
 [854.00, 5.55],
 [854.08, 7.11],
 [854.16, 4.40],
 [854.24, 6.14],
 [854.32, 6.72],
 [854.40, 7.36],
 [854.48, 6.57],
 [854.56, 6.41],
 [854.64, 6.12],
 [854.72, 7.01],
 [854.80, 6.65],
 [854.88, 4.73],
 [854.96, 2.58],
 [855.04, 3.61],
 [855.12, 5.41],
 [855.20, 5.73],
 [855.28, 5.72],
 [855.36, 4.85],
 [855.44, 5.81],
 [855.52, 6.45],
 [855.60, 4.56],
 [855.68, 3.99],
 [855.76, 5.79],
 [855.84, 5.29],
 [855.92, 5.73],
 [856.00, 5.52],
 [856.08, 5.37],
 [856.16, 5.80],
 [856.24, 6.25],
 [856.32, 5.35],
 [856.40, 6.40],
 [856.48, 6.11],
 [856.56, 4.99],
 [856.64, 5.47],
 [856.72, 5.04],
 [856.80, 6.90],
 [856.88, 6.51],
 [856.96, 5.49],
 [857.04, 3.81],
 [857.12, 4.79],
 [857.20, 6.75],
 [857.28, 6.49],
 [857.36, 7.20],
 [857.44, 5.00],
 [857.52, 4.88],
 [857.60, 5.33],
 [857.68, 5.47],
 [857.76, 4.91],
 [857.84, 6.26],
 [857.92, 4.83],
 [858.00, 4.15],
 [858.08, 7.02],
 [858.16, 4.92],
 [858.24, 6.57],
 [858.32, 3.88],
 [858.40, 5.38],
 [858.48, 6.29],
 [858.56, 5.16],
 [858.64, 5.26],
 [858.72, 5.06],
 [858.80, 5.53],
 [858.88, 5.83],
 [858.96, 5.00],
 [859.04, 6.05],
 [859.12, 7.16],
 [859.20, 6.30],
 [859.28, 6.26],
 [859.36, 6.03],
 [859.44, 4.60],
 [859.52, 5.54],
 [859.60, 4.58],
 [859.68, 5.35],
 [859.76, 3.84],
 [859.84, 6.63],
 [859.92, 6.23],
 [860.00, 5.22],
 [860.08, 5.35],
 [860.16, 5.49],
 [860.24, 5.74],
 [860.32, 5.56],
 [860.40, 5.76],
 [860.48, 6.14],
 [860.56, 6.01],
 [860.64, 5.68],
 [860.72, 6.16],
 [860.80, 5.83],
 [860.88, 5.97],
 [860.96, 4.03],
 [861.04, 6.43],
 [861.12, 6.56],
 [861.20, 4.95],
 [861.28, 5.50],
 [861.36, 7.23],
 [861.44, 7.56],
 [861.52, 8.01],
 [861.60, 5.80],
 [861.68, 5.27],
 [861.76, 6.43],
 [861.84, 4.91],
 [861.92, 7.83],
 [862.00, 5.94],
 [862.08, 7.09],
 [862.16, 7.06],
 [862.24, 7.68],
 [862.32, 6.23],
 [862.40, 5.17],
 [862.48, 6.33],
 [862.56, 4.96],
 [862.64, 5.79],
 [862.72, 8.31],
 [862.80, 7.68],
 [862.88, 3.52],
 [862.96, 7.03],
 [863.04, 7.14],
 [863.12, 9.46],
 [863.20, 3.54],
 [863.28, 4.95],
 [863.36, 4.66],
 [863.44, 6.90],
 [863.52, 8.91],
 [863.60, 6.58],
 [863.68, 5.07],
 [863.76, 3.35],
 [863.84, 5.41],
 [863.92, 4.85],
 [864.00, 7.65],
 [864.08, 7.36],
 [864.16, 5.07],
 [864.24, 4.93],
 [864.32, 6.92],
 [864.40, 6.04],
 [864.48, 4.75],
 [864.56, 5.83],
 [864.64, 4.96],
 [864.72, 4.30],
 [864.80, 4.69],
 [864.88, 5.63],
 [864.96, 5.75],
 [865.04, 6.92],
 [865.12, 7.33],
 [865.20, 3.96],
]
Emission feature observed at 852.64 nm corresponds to [N II]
